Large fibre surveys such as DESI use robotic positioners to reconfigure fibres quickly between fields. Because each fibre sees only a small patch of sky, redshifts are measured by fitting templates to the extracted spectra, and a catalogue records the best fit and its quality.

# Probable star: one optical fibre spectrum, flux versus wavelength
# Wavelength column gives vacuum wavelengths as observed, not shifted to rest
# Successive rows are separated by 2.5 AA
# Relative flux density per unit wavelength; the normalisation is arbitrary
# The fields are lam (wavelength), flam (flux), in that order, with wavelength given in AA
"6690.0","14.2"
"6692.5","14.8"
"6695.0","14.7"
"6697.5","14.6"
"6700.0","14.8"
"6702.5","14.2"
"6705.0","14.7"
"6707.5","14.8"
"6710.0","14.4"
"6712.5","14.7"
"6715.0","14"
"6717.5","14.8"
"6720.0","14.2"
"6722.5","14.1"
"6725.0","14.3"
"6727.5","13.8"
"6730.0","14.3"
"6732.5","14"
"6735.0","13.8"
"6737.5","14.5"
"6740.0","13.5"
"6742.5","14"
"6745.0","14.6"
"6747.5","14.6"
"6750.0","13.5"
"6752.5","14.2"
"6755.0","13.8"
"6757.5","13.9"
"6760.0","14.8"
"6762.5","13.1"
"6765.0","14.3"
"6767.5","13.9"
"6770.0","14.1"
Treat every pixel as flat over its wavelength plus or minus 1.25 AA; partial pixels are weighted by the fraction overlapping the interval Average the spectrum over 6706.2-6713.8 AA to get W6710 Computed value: 14.6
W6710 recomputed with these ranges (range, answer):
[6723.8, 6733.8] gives 14.1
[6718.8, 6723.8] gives 14.2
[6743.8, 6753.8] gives 14.2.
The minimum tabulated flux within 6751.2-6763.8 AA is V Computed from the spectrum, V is 13.1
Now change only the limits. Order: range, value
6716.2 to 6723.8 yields 14.1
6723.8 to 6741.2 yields 13.5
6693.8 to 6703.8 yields 14.2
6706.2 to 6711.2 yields 14.4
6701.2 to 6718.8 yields 14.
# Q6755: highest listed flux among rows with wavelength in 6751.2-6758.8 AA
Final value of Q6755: 14.2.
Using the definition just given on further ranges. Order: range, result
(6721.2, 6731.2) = 14.3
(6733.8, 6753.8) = 14.6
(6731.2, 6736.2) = 14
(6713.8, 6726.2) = 14.8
